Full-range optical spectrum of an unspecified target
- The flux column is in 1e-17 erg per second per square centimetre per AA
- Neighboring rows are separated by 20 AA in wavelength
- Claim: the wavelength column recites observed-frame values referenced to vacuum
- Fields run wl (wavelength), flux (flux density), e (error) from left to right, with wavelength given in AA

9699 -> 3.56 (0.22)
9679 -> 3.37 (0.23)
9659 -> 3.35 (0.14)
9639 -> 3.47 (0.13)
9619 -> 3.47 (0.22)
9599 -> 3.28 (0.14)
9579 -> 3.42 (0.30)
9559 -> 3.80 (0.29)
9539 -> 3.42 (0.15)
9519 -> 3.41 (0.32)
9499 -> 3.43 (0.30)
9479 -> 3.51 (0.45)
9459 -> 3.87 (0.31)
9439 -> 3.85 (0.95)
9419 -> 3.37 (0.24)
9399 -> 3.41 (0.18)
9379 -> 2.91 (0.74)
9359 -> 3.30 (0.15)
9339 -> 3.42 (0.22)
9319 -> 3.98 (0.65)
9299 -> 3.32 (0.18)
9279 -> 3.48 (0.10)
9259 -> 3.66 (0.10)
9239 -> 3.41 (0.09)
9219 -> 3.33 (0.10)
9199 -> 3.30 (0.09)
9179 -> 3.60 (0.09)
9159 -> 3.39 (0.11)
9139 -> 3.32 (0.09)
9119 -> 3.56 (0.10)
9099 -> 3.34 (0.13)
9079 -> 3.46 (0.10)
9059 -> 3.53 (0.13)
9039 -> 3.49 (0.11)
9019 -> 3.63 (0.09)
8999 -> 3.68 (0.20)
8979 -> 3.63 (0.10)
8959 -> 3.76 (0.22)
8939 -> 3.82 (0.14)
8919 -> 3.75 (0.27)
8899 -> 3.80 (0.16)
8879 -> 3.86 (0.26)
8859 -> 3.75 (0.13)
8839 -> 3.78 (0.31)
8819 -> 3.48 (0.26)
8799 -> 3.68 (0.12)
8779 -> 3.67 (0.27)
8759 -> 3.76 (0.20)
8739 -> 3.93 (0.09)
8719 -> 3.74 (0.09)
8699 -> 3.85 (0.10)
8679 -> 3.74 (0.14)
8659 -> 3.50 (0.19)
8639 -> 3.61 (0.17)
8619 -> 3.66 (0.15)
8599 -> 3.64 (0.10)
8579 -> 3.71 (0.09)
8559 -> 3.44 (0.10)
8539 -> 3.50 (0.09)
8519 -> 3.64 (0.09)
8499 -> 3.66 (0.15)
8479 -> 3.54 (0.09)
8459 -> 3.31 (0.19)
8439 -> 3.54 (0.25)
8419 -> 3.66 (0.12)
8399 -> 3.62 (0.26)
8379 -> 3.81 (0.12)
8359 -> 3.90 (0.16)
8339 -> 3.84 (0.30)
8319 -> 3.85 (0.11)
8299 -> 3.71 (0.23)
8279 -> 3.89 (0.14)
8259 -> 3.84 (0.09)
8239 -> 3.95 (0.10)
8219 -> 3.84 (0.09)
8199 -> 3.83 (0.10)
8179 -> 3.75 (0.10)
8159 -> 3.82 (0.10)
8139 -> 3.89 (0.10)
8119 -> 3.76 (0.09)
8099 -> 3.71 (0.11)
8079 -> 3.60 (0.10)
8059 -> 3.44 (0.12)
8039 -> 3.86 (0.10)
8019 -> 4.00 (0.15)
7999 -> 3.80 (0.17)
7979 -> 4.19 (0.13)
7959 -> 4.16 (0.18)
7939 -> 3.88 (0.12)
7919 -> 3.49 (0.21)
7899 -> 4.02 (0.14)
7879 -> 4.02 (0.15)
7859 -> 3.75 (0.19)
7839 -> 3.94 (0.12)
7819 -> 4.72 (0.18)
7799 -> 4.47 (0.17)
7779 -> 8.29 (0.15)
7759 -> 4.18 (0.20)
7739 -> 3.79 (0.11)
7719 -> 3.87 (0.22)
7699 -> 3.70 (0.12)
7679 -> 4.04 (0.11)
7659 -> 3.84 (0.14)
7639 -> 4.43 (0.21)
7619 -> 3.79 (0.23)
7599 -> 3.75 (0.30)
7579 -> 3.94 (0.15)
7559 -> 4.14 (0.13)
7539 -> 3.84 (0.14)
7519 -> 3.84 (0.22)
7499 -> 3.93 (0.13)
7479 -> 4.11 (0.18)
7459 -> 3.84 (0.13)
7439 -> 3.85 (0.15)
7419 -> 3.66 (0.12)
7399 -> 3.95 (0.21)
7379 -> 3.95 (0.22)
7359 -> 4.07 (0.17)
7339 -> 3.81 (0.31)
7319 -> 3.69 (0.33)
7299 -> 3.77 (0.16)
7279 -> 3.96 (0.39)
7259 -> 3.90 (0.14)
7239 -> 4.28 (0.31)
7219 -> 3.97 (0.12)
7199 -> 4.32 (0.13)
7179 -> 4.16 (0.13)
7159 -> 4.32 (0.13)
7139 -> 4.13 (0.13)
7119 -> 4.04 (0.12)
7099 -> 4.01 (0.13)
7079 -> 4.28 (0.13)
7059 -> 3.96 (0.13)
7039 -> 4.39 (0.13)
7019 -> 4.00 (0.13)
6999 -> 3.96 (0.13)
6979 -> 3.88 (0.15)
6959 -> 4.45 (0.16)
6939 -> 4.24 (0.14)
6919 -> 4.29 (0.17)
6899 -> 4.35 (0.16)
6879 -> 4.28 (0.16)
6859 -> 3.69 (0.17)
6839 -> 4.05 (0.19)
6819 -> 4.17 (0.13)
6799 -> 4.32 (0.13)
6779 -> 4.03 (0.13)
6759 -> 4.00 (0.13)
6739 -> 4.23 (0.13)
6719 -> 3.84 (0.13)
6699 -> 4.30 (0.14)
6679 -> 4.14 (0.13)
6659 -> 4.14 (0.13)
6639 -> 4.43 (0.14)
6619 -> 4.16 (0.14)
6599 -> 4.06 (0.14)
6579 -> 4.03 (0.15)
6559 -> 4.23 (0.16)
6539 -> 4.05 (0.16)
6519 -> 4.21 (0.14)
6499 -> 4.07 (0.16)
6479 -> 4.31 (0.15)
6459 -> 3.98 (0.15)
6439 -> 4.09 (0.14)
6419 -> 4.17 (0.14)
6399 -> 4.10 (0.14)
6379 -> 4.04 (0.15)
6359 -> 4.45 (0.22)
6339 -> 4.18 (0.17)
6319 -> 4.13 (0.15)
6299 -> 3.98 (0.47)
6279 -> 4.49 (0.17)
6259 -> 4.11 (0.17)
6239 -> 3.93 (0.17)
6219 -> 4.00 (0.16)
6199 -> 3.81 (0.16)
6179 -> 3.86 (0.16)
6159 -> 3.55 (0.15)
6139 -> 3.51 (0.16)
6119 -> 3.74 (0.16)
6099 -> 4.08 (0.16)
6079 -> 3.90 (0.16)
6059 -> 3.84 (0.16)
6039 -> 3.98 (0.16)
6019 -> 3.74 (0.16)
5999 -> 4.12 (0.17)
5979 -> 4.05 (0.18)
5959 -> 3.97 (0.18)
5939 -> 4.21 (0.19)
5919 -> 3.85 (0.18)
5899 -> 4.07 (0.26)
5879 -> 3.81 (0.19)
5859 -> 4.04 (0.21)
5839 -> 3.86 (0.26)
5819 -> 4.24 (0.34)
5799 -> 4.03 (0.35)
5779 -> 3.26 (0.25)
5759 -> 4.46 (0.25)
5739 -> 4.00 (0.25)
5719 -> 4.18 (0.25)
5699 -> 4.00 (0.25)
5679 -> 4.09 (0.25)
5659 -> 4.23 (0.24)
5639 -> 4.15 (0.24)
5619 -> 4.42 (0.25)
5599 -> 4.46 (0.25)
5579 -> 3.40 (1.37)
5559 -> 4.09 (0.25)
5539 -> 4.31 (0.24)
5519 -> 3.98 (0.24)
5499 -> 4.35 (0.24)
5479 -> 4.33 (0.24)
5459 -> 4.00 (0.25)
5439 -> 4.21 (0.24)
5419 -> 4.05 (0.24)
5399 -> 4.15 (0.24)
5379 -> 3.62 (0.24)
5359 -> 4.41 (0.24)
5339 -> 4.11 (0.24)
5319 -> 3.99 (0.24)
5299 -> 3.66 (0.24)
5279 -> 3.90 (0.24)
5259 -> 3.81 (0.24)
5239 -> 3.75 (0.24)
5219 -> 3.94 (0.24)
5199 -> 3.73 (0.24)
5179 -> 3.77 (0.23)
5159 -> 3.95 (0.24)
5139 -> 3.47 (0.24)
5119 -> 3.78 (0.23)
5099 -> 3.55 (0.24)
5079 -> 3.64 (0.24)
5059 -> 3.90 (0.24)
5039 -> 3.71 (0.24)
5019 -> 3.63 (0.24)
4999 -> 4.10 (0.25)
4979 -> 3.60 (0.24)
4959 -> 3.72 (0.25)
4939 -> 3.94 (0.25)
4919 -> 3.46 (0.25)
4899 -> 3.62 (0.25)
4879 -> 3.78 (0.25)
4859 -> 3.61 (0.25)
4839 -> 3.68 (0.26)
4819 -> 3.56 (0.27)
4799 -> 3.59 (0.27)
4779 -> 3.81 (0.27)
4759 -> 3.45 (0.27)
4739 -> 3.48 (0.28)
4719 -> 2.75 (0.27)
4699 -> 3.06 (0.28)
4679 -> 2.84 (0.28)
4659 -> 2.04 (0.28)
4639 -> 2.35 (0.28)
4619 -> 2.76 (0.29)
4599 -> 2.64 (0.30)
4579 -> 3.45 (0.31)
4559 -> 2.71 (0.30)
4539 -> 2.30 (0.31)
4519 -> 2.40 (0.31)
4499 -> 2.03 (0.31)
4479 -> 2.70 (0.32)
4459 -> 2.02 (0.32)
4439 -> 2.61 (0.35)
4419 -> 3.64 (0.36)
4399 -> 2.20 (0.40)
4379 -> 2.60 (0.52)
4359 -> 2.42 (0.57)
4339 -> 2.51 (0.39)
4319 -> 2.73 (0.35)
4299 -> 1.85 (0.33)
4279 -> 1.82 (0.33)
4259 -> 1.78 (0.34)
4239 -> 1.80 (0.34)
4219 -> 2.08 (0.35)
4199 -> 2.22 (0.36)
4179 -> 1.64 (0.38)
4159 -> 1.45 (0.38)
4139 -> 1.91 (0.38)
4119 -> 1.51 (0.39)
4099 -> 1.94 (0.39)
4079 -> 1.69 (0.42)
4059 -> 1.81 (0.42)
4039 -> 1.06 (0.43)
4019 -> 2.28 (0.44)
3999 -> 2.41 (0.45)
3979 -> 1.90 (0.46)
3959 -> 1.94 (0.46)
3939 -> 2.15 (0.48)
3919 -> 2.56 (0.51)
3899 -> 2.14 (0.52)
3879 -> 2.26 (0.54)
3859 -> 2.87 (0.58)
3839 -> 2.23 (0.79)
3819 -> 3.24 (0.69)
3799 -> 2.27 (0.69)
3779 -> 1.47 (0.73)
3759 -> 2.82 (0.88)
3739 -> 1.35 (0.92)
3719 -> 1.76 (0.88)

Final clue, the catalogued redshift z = 0.19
